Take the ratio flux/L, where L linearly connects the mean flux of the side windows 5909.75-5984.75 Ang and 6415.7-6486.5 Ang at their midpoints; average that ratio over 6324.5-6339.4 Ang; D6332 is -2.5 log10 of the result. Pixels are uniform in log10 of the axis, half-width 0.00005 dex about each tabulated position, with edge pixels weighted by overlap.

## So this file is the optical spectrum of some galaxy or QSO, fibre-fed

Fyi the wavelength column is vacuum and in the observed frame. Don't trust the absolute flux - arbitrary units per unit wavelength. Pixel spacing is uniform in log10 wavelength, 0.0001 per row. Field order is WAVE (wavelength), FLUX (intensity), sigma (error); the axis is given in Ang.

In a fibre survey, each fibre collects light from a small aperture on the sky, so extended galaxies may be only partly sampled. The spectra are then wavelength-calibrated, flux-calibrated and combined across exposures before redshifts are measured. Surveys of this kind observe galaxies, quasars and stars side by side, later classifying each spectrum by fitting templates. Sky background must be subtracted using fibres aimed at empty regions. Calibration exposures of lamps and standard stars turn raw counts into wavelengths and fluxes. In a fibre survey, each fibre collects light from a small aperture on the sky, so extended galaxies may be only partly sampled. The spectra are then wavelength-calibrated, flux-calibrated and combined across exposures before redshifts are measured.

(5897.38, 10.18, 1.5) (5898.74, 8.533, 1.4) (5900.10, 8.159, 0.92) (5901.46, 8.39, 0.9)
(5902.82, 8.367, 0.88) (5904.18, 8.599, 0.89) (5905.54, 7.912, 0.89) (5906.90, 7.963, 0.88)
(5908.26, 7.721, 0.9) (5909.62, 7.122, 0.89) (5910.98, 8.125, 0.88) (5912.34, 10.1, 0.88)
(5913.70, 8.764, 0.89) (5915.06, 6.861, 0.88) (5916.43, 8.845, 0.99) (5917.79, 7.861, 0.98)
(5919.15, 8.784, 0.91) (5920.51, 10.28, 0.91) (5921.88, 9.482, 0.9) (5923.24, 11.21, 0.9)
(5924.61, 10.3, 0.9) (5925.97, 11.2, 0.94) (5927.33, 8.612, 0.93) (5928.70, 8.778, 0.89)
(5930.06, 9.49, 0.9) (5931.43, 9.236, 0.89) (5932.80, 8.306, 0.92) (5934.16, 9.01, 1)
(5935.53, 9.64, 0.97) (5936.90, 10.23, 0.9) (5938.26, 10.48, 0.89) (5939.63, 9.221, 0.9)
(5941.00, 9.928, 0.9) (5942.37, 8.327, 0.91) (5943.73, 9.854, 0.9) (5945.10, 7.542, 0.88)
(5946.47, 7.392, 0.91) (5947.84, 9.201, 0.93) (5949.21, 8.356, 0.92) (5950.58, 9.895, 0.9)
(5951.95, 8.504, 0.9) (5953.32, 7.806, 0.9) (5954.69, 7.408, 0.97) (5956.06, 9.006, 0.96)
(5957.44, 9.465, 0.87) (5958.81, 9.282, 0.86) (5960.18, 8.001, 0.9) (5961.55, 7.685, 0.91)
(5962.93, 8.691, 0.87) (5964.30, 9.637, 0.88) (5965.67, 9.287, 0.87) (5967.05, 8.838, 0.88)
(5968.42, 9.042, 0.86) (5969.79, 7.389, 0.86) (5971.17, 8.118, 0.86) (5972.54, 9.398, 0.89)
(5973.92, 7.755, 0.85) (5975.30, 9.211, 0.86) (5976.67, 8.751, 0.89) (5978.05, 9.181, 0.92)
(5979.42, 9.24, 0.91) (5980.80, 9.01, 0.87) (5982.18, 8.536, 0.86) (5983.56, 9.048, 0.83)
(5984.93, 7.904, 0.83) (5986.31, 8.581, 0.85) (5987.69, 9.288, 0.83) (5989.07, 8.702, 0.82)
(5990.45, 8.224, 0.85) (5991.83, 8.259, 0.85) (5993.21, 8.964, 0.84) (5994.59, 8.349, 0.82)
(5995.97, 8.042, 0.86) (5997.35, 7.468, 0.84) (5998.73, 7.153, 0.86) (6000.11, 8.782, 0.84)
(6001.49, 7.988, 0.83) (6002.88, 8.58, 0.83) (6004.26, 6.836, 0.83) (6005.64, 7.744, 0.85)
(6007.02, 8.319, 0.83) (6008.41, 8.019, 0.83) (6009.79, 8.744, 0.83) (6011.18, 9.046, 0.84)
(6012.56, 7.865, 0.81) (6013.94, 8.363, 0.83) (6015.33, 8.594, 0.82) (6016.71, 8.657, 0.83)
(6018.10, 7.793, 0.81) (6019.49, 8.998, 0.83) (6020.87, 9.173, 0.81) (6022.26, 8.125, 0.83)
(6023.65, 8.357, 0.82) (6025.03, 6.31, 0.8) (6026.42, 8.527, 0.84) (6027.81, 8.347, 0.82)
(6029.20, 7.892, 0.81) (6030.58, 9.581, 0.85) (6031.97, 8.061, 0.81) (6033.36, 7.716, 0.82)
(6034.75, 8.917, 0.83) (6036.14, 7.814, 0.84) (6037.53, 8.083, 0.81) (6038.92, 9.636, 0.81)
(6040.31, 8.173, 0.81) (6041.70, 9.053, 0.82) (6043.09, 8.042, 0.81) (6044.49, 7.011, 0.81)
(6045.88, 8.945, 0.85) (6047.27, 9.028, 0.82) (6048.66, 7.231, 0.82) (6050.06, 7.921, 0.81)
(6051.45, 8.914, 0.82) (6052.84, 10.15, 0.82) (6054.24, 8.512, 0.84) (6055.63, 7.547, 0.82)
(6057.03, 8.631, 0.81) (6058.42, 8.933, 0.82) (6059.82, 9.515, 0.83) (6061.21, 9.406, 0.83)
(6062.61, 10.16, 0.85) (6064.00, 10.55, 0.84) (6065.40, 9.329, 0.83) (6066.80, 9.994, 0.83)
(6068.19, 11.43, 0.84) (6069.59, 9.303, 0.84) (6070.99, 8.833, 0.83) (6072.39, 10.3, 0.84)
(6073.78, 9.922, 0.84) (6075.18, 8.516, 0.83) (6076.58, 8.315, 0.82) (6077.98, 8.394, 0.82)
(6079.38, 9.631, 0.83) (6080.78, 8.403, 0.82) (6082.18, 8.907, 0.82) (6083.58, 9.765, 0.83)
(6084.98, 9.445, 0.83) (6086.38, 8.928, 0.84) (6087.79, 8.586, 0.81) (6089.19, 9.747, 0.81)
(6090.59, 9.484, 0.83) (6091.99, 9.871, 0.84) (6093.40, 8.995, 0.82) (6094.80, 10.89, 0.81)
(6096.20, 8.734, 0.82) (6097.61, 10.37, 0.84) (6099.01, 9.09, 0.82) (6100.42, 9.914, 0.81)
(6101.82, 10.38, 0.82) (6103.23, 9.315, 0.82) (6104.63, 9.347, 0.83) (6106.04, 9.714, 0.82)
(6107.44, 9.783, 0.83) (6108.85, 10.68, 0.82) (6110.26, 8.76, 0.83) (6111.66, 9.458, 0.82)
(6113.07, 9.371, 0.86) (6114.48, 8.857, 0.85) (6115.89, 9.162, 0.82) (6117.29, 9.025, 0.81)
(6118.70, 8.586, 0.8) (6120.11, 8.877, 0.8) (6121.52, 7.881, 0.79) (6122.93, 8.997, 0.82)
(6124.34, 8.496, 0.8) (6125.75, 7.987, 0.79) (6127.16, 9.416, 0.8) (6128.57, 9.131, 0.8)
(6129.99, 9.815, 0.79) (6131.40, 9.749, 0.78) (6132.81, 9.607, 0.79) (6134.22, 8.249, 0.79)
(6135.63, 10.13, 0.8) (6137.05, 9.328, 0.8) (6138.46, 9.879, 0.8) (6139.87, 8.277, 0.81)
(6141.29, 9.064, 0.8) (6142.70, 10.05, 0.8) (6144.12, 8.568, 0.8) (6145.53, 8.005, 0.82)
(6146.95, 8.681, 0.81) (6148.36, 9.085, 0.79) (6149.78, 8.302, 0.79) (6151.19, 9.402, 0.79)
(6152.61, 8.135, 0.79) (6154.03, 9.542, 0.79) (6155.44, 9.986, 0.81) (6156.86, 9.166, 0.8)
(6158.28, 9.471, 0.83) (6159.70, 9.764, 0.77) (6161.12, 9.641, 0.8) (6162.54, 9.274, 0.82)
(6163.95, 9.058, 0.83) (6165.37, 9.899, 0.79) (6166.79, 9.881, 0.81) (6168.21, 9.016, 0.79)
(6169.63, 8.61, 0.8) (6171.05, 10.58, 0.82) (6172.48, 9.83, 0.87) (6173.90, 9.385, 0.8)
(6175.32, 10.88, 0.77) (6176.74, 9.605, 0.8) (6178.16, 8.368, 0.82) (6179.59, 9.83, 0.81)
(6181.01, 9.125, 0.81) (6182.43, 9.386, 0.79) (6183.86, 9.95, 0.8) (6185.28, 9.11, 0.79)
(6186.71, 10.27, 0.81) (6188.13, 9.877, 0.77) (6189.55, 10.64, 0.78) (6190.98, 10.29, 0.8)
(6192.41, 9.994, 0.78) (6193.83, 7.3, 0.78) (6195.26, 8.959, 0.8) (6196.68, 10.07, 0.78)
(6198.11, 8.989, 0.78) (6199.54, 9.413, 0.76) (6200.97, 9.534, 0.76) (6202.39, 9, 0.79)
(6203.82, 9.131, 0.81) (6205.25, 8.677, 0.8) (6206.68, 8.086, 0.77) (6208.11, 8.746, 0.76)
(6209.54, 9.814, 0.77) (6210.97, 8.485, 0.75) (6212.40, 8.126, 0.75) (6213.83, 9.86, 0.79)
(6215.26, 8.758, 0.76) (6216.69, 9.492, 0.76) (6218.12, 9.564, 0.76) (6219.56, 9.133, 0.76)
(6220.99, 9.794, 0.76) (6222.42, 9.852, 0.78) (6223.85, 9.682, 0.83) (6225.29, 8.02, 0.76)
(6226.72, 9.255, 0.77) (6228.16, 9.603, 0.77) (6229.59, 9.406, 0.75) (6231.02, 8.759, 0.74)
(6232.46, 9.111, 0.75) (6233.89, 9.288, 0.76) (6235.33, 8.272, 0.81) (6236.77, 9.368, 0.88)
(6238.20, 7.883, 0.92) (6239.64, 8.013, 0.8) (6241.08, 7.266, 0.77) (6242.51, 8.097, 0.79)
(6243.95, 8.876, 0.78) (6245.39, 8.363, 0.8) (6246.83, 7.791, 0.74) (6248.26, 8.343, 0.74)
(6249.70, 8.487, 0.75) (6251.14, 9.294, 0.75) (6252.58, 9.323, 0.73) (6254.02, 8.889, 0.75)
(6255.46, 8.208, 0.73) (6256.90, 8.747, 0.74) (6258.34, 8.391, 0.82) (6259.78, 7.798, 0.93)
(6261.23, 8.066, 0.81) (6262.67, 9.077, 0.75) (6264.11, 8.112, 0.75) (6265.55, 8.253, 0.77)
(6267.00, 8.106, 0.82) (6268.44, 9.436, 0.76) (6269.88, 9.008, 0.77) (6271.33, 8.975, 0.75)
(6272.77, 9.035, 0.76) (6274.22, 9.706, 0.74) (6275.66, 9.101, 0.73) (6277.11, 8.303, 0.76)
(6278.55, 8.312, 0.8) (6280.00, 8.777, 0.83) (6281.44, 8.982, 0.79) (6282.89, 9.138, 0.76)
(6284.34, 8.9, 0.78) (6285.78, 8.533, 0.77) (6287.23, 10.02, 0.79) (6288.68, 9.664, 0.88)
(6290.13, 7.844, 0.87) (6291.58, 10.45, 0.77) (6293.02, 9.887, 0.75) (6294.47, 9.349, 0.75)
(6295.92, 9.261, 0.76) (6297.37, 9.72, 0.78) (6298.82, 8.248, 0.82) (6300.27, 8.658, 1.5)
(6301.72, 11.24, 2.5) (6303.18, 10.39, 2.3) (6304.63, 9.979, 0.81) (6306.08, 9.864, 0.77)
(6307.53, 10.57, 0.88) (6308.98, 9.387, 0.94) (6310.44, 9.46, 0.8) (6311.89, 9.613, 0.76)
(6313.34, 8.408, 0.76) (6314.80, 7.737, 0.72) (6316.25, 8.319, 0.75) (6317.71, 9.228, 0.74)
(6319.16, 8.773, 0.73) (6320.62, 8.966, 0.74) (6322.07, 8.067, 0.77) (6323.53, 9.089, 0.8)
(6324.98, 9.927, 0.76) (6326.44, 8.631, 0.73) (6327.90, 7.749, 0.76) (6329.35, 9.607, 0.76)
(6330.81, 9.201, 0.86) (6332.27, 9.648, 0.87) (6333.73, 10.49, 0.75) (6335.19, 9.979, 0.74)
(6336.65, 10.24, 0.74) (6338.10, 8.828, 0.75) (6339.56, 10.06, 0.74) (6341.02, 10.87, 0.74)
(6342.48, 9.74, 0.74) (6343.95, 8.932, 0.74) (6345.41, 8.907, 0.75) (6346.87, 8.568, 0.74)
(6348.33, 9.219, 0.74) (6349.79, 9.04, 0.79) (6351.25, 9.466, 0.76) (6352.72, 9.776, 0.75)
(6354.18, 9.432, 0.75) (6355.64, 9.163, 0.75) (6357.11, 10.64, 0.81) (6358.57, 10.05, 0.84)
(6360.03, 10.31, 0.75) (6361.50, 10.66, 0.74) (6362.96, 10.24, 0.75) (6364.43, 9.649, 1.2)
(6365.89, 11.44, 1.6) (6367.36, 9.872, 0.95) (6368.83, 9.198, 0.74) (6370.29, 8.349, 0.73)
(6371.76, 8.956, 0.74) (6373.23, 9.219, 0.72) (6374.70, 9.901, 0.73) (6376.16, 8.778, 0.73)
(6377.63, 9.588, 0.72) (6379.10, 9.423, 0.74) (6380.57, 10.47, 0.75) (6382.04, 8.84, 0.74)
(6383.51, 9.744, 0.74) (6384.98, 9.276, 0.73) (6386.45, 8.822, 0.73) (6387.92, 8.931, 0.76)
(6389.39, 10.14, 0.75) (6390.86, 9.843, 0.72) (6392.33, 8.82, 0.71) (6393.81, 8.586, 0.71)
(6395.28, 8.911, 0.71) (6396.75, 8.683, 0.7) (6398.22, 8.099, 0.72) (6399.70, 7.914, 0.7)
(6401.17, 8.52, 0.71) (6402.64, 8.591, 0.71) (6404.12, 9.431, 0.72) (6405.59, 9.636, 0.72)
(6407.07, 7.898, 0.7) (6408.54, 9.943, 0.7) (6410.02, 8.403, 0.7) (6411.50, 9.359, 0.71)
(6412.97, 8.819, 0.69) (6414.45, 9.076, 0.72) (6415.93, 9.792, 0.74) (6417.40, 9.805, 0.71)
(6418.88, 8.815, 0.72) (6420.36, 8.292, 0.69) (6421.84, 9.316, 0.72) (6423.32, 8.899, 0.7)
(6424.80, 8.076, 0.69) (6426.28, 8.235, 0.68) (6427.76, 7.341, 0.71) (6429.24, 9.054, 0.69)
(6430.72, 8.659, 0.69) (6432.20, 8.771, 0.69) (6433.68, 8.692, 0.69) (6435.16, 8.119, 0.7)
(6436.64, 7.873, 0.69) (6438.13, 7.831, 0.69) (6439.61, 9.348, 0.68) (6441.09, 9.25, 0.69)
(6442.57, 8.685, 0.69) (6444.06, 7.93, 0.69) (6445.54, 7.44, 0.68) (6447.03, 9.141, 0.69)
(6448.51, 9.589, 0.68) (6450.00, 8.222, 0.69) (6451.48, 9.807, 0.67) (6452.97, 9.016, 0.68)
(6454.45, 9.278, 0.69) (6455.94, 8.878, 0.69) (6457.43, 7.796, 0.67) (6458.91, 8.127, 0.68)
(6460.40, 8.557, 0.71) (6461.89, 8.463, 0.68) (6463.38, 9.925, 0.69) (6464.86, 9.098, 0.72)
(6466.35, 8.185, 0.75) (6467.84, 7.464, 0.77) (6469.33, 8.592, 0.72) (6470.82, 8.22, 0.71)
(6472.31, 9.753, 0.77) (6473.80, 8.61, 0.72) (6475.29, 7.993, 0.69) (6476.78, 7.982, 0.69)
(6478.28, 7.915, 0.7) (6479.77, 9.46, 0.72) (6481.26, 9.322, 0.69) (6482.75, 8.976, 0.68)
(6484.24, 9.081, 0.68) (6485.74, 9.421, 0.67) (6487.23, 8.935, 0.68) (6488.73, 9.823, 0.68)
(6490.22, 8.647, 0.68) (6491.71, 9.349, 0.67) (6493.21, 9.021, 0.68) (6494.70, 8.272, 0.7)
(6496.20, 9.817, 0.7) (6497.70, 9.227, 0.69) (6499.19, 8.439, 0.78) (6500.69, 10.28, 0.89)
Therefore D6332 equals -0.08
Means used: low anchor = 8.94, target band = 9.45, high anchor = 8.68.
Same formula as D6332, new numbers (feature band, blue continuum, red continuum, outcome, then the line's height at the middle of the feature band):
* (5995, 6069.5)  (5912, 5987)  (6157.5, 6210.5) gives 0.07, 9.12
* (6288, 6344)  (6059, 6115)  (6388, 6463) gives -0.05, 9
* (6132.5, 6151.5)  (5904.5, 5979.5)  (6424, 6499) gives -0.03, 8.8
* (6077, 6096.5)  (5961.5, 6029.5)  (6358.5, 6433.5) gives -0.08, 8.59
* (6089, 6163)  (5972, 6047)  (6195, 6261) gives -0.08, 8.64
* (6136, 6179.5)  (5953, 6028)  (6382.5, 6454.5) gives -0.09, 8.59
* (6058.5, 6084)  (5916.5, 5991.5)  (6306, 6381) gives -0.04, 9.1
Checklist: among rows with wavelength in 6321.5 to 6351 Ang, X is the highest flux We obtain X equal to 10.87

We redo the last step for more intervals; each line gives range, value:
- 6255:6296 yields 10.45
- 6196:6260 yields 10.07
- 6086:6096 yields 10.89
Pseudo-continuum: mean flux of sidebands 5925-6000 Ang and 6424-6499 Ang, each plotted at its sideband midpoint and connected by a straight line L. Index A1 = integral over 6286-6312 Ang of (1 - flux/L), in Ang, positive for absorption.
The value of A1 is -2.7 Ang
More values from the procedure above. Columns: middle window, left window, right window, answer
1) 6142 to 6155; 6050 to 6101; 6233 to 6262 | 0.1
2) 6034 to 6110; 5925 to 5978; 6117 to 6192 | -0.4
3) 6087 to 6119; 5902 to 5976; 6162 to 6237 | -1.2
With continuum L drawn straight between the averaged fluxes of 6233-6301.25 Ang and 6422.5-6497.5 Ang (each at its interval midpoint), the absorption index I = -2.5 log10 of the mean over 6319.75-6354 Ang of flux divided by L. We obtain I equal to -0.07 mag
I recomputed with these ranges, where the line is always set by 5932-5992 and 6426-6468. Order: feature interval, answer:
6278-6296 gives -0.06 mag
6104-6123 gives -0.05 mag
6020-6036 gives 0.06 mag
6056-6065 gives -0.08 mag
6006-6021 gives 0.04 mag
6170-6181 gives -0.12 mag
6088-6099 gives -0.11 mag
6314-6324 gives 0.01 mag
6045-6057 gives 0.03 mag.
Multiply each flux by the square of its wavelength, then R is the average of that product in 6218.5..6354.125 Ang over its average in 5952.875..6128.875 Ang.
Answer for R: 1.11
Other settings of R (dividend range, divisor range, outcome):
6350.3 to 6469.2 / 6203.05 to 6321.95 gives 1.06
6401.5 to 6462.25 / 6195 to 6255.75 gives 1.05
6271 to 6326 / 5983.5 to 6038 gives 1.22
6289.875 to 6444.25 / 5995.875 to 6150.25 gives 1.14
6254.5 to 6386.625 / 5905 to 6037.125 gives 1.21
